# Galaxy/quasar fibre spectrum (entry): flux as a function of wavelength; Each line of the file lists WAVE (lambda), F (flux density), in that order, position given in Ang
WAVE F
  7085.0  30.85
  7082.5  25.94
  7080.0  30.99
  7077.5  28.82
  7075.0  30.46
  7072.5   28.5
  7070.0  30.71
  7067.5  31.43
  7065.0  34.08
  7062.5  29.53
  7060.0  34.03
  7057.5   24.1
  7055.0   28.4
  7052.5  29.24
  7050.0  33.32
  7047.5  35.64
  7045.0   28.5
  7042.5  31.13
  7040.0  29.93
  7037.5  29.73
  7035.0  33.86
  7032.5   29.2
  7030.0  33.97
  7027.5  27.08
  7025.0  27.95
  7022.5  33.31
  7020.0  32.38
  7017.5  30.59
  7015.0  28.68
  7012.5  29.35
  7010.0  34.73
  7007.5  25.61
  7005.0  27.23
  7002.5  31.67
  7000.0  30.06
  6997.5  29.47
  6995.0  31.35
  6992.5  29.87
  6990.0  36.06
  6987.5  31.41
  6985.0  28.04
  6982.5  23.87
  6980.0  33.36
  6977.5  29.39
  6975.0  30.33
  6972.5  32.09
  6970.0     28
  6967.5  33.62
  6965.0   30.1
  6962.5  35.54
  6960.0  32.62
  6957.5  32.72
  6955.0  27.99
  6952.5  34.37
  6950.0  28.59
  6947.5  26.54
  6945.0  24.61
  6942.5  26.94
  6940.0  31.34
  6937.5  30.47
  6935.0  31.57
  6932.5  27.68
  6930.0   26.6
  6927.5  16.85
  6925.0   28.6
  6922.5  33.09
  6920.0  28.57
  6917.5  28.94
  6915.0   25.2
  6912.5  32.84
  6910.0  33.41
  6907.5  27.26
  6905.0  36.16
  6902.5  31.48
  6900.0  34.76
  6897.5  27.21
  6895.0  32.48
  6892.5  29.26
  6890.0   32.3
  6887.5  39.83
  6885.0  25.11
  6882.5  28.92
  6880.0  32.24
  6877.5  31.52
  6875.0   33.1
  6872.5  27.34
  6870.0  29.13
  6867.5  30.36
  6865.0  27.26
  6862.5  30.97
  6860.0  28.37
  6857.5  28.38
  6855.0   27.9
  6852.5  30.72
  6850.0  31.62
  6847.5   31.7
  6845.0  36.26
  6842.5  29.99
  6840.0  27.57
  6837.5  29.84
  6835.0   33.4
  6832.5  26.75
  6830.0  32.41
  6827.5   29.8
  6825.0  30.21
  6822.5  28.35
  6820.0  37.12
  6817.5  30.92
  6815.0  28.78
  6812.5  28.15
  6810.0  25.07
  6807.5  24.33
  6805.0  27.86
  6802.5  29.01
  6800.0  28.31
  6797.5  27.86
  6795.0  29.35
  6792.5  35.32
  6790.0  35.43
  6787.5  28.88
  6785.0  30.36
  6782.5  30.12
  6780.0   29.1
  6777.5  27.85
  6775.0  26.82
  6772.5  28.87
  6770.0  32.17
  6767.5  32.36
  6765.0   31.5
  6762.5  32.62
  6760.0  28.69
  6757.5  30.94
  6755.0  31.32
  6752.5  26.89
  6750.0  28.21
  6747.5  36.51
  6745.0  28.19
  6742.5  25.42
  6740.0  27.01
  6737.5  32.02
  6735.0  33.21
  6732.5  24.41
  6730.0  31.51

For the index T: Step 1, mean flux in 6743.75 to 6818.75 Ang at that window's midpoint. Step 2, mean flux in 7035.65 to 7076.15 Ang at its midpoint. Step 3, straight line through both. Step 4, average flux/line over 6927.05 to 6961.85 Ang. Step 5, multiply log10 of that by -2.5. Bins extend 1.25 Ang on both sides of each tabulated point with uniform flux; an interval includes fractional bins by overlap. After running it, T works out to 0.05 mag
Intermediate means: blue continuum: 29.7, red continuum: 30.6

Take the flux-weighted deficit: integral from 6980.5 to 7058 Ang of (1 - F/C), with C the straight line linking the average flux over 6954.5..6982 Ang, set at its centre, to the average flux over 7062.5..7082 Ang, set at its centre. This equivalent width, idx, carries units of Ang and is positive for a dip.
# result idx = 1.6 Ang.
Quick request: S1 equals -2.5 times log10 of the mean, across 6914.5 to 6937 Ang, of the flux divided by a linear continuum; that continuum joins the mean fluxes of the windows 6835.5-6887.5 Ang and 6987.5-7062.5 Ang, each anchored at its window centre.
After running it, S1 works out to 0.102 mag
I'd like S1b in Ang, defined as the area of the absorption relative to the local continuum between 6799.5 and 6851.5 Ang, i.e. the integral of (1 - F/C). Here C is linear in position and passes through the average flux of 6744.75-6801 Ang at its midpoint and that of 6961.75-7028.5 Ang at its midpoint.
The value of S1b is 0.8 Ang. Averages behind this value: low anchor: 30.4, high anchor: 30.4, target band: 29.9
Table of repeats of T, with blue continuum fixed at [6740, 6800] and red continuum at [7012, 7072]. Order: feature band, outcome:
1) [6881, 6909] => -0.04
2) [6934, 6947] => 0.06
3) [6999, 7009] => 0.07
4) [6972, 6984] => 0.03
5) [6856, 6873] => 0.05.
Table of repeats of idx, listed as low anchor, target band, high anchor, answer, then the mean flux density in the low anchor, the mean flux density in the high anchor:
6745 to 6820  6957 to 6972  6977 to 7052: -0.82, 29.9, 30.6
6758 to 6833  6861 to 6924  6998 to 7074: -1.33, 29.9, 30.5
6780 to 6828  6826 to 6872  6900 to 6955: -0.86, 29.7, 29.2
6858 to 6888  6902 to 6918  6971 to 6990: -0.38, 30.1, 30.2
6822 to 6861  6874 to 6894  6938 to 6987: -0.90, 30.3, 30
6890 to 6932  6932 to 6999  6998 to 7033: -1.00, 29.6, 30.1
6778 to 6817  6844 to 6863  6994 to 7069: -0.74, 29.2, 30.5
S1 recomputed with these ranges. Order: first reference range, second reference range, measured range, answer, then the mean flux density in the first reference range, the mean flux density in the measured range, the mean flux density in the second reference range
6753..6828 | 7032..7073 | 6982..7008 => 0.03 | 29.9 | 29.8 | 30.7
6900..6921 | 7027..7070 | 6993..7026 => 0.02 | 30.8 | 30.2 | 30.8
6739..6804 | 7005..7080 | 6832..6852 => -0.03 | 30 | 31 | 30.4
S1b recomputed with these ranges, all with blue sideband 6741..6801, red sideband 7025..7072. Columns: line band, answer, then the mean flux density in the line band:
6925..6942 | 1.7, 27.5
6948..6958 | 0.0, 30.5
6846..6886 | 0.8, 29.7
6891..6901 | -0.2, 30.9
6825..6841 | 0.1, 30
